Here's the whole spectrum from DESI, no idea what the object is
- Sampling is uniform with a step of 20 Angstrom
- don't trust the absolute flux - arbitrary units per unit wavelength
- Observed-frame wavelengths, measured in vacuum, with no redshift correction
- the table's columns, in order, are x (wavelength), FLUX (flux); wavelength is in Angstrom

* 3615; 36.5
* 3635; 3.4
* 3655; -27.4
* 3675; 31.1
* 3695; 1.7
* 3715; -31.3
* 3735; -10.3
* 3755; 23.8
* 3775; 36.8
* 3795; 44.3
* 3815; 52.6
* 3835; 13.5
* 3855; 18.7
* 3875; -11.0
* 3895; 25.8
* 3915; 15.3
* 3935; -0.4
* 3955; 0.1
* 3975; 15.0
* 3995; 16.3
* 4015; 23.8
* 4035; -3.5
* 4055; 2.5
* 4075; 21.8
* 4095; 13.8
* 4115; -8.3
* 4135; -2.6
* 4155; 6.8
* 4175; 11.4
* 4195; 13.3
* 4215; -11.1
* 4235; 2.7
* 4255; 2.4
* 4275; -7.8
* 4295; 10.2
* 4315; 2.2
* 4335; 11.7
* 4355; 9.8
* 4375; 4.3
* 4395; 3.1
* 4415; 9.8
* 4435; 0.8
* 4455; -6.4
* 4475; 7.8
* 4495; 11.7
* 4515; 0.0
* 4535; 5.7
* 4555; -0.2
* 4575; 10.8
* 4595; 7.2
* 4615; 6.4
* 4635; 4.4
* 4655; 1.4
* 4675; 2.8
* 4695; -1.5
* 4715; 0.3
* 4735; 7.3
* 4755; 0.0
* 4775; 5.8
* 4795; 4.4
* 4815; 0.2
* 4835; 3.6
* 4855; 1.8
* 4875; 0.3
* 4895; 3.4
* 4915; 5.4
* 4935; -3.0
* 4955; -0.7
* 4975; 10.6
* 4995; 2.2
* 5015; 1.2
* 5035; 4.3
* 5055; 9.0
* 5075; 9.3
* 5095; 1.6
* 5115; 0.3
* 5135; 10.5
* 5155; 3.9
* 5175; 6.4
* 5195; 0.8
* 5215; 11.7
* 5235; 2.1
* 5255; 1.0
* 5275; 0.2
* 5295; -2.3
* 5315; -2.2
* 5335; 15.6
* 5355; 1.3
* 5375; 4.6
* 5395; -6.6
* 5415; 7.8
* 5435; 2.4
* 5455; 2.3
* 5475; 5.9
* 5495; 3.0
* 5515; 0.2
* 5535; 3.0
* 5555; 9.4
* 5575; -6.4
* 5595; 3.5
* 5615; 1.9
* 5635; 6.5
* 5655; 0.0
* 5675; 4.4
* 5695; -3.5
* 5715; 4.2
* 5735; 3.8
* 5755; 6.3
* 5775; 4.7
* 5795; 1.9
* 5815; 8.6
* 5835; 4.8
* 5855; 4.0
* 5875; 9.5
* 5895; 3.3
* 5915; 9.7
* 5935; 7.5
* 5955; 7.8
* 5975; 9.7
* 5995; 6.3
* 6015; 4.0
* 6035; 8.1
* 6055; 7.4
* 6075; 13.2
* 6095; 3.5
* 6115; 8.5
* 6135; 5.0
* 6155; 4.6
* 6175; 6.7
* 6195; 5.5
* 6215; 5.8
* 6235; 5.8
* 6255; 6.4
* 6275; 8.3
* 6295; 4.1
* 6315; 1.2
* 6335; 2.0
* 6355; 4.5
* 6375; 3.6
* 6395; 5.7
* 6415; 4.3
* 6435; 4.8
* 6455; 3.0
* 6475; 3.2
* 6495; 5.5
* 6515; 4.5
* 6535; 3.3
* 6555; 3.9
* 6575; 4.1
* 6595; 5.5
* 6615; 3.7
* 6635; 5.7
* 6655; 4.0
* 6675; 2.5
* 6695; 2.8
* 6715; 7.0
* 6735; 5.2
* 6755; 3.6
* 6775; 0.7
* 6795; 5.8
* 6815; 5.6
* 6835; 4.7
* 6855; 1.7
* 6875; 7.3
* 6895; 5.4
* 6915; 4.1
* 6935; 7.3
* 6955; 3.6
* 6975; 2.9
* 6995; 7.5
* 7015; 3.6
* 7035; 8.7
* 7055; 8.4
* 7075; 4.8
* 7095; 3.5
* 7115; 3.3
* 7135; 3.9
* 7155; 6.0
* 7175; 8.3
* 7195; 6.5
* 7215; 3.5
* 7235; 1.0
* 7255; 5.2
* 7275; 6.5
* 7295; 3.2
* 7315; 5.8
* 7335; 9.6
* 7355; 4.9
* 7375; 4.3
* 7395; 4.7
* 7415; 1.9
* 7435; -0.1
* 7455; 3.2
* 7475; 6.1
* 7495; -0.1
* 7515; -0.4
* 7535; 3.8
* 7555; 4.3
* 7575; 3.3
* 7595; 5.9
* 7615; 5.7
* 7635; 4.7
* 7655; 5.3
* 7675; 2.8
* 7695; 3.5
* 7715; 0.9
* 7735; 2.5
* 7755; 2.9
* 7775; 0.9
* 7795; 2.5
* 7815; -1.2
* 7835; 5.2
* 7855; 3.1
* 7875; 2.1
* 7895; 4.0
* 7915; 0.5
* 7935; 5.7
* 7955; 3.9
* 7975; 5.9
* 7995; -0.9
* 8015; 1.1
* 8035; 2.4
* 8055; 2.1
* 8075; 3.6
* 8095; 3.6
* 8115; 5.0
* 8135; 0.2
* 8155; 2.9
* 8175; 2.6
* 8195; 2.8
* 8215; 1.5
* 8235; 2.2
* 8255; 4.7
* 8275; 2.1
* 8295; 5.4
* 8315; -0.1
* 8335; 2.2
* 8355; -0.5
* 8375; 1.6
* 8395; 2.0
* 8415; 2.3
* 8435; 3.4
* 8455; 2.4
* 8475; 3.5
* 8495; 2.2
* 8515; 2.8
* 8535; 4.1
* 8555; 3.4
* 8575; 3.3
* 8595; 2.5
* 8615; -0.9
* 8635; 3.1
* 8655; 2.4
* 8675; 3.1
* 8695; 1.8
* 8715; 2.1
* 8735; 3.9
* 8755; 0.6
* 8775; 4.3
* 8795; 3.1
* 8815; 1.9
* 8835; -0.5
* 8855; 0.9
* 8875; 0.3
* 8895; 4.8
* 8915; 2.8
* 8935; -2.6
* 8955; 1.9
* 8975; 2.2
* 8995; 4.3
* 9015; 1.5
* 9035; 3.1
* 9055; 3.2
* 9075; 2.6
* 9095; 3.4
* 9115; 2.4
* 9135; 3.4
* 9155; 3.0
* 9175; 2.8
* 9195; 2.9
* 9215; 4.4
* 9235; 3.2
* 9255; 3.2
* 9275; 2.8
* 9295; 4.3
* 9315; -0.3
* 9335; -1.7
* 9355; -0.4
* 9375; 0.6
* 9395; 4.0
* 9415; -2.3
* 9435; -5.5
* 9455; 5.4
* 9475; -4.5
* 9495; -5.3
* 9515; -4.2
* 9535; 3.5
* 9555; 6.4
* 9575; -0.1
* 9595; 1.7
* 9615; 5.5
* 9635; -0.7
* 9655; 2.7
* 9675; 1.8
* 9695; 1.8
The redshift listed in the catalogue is 0.46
